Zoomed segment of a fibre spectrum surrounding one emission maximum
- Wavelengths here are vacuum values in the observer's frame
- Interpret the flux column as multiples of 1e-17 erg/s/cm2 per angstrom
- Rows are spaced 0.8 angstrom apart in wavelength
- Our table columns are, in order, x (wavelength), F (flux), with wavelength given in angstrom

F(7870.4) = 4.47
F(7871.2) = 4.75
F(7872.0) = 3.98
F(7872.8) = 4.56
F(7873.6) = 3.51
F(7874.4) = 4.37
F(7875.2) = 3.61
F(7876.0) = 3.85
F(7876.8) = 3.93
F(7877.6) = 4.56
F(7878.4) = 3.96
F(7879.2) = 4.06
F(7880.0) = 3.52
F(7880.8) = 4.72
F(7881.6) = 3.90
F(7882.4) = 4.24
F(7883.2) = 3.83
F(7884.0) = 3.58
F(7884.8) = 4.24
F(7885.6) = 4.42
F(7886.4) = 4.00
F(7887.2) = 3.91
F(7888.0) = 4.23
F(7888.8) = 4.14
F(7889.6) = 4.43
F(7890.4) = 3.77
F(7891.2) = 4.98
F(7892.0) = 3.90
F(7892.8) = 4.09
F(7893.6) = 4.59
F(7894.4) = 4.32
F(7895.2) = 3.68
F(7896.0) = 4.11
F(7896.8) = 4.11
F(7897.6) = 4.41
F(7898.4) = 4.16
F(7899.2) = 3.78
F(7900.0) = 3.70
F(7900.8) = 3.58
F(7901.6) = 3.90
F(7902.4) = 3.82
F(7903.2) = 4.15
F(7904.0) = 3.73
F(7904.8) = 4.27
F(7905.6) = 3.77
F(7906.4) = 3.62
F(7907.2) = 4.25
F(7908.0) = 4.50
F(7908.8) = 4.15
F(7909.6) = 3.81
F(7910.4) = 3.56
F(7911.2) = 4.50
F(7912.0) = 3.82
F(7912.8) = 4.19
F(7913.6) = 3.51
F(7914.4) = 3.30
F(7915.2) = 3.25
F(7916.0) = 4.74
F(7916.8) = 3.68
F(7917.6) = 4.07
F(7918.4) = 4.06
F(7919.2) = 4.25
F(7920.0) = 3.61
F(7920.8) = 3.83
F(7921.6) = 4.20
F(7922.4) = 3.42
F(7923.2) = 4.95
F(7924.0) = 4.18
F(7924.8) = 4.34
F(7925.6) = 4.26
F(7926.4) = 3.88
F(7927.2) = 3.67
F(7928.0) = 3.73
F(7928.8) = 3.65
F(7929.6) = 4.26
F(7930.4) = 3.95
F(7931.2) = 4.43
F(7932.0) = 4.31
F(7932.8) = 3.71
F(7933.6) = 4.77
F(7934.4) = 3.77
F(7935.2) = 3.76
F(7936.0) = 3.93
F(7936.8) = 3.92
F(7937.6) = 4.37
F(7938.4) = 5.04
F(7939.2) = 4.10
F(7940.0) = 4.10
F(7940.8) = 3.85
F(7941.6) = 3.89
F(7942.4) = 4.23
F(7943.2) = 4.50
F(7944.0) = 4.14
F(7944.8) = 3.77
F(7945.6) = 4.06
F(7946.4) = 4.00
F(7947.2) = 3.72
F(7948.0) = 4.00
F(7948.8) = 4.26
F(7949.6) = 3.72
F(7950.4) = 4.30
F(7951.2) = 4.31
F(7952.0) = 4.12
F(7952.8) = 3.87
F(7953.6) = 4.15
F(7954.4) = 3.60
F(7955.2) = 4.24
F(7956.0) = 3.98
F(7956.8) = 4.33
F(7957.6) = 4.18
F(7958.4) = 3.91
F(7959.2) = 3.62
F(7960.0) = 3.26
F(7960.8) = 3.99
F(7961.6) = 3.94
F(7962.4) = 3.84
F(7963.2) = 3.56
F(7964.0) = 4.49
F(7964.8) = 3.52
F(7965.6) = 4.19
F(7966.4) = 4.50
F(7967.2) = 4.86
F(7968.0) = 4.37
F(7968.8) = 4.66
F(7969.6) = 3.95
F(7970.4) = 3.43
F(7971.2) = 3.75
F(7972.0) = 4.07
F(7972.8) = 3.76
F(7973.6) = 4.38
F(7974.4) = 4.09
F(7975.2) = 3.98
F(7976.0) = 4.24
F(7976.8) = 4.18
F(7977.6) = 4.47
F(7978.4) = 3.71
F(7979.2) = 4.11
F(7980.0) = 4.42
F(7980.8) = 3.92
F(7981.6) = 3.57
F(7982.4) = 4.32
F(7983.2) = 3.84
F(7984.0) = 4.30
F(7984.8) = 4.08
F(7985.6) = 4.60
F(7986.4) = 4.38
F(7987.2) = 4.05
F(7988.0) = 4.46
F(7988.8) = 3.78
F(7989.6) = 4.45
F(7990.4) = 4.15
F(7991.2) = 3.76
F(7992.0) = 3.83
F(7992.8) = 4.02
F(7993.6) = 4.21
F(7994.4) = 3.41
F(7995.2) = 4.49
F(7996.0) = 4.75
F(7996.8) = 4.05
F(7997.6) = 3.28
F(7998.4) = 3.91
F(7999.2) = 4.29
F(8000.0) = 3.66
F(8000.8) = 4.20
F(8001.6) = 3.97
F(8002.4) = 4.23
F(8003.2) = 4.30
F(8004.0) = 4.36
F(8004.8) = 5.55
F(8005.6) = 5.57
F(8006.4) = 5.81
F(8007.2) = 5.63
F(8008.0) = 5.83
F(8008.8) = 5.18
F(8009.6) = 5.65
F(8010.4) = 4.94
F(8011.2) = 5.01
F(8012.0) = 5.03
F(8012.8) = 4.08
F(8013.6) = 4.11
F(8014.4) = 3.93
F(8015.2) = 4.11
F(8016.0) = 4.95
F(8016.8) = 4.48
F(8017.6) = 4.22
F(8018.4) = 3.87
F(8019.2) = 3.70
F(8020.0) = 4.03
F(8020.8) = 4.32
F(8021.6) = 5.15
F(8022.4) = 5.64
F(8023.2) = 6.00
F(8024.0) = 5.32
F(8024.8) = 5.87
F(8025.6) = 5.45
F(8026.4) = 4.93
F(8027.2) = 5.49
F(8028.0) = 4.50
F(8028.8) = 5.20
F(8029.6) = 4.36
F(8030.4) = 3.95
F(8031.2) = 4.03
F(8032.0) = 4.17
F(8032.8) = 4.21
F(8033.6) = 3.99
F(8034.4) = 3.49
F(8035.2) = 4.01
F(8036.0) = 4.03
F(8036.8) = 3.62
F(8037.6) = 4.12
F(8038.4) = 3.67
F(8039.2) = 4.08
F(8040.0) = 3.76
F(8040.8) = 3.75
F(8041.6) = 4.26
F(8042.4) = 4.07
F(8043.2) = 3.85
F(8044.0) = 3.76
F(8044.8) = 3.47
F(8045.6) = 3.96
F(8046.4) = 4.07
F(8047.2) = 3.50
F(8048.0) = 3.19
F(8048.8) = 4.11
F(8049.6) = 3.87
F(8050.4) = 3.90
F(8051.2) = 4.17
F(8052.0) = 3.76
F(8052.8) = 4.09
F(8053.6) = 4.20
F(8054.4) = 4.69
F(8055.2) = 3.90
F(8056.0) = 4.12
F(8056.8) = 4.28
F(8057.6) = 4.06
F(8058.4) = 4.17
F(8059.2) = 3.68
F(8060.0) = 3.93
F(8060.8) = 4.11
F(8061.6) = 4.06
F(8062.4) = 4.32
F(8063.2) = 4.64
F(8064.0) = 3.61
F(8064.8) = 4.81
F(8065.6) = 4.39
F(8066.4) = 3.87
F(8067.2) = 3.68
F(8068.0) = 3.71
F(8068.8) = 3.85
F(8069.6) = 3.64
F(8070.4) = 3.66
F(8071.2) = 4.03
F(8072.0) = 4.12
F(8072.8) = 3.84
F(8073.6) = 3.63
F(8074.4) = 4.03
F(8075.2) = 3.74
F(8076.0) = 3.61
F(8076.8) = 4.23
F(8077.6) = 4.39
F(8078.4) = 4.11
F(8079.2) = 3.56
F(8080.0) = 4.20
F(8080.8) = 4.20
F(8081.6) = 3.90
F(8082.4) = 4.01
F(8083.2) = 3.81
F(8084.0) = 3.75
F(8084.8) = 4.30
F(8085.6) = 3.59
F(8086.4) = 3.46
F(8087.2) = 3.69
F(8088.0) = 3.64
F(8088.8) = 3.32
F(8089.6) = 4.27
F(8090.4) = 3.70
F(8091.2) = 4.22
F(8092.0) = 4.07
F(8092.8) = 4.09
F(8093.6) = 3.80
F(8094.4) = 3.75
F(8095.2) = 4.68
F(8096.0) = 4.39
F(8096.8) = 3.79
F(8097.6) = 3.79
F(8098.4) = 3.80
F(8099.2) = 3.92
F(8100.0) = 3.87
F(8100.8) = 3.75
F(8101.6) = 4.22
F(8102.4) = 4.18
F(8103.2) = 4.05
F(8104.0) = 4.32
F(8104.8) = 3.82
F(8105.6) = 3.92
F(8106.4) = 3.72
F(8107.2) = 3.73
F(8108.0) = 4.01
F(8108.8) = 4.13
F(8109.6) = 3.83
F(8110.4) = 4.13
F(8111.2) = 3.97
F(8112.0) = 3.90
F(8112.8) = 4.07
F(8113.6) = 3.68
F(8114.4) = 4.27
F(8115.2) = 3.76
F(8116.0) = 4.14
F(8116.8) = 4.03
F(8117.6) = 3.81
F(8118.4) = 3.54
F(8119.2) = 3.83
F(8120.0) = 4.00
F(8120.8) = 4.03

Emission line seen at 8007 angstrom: [S II]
